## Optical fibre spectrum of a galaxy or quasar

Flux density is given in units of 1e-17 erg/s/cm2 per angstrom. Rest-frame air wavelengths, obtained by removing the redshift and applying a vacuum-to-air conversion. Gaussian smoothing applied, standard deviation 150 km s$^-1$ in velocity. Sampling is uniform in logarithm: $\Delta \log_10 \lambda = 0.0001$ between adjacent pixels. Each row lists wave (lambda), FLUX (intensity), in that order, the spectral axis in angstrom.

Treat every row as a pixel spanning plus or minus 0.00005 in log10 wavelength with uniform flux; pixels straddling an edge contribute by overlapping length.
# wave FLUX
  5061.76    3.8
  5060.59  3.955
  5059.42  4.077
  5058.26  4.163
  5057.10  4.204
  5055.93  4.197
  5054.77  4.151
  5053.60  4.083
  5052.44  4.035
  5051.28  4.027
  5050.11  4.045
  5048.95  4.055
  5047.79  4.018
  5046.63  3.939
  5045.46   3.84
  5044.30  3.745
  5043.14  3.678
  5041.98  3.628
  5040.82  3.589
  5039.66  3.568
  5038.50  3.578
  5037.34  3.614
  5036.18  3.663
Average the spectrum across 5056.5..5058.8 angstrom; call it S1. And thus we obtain 4.18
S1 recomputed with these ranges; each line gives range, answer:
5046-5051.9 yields 4.01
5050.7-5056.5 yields 4.1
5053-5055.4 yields 4.12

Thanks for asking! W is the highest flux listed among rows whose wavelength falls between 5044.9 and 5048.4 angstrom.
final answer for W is 4.018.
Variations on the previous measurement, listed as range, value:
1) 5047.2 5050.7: 4.055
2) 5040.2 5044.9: 3.745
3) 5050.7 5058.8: 4.204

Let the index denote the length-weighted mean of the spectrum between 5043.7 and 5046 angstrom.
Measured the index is 3.8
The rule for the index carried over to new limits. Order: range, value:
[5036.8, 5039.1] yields 3.6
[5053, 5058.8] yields 4.16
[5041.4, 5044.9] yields 3.69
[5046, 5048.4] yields 3.97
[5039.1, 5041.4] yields 3.58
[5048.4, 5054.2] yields 4.05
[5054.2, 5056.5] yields 4.18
